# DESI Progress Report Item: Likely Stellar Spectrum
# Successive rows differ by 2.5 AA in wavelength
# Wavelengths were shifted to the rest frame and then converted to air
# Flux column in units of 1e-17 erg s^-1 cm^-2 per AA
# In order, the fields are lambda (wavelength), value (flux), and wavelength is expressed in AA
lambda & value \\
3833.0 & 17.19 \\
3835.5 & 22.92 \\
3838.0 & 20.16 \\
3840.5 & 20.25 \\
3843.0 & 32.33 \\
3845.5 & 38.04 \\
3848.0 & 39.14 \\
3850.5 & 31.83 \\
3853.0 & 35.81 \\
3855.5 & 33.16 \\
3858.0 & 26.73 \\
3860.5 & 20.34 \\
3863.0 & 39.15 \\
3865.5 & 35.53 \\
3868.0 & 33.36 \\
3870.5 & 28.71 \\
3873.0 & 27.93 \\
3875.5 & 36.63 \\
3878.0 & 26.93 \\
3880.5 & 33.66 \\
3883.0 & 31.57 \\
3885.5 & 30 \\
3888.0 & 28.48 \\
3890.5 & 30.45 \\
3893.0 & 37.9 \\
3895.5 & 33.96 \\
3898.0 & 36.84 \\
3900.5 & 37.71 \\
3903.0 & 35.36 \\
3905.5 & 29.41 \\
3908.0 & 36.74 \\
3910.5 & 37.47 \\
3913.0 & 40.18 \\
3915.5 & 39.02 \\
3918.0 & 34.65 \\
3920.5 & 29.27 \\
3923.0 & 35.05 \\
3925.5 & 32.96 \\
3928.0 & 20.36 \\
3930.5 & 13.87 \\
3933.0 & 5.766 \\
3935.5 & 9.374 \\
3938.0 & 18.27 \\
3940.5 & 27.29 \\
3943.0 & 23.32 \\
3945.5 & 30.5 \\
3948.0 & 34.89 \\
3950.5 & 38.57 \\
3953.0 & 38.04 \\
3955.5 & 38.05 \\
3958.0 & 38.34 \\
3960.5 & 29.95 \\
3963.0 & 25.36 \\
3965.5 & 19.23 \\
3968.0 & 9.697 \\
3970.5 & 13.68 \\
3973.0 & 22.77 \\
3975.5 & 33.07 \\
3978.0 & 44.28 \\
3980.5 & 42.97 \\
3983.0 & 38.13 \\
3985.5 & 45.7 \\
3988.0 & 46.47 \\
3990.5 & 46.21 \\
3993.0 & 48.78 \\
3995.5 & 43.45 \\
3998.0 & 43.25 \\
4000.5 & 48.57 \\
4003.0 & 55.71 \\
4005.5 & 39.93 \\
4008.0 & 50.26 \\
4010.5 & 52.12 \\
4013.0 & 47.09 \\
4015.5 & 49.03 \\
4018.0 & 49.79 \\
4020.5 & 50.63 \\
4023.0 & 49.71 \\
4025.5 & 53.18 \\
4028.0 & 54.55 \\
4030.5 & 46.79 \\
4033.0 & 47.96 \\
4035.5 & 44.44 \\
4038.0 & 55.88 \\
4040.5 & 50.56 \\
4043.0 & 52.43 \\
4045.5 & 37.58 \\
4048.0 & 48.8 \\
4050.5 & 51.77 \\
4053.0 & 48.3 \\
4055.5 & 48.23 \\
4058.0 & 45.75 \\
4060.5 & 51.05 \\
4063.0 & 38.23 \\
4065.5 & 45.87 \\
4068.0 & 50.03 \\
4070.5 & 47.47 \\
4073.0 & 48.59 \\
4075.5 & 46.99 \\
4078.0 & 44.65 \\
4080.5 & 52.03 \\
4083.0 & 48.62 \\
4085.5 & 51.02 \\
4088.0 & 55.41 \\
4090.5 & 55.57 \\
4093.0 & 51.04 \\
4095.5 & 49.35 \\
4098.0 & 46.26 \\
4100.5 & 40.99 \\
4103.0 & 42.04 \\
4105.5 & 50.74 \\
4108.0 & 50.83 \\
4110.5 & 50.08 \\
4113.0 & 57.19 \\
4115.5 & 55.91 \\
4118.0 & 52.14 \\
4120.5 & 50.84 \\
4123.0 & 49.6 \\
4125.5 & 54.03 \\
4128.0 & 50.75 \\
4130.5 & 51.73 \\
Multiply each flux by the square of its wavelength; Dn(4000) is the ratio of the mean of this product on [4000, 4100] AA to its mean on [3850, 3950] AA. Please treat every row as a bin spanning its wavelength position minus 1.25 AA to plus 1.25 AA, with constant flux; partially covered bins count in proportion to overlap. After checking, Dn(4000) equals 1.74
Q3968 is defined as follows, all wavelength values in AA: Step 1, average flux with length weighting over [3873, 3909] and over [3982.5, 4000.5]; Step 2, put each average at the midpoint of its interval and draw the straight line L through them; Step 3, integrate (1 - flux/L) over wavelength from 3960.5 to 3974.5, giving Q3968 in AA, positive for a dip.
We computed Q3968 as 7.5 AA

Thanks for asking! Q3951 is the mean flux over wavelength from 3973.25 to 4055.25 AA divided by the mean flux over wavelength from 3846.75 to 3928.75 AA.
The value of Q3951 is 1.4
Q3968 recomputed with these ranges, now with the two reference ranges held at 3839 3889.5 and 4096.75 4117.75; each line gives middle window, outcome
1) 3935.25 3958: 4.6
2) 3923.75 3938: 7.5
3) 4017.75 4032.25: -2.5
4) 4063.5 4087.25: -0.6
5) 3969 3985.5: 2.8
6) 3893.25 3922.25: -0.8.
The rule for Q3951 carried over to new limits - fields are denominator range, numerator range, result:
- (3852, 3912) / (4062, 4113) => 1.49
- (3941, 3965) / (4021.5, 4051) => 1.53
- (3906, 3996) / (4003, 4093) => 1.56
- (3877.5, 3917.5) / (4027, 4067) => 1.40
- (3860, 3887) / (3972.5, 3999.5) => 1.33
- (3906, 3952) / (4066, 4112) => 1.73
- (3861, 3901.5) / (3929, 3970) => 0.76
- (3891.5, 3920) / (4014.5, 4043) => 1.40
